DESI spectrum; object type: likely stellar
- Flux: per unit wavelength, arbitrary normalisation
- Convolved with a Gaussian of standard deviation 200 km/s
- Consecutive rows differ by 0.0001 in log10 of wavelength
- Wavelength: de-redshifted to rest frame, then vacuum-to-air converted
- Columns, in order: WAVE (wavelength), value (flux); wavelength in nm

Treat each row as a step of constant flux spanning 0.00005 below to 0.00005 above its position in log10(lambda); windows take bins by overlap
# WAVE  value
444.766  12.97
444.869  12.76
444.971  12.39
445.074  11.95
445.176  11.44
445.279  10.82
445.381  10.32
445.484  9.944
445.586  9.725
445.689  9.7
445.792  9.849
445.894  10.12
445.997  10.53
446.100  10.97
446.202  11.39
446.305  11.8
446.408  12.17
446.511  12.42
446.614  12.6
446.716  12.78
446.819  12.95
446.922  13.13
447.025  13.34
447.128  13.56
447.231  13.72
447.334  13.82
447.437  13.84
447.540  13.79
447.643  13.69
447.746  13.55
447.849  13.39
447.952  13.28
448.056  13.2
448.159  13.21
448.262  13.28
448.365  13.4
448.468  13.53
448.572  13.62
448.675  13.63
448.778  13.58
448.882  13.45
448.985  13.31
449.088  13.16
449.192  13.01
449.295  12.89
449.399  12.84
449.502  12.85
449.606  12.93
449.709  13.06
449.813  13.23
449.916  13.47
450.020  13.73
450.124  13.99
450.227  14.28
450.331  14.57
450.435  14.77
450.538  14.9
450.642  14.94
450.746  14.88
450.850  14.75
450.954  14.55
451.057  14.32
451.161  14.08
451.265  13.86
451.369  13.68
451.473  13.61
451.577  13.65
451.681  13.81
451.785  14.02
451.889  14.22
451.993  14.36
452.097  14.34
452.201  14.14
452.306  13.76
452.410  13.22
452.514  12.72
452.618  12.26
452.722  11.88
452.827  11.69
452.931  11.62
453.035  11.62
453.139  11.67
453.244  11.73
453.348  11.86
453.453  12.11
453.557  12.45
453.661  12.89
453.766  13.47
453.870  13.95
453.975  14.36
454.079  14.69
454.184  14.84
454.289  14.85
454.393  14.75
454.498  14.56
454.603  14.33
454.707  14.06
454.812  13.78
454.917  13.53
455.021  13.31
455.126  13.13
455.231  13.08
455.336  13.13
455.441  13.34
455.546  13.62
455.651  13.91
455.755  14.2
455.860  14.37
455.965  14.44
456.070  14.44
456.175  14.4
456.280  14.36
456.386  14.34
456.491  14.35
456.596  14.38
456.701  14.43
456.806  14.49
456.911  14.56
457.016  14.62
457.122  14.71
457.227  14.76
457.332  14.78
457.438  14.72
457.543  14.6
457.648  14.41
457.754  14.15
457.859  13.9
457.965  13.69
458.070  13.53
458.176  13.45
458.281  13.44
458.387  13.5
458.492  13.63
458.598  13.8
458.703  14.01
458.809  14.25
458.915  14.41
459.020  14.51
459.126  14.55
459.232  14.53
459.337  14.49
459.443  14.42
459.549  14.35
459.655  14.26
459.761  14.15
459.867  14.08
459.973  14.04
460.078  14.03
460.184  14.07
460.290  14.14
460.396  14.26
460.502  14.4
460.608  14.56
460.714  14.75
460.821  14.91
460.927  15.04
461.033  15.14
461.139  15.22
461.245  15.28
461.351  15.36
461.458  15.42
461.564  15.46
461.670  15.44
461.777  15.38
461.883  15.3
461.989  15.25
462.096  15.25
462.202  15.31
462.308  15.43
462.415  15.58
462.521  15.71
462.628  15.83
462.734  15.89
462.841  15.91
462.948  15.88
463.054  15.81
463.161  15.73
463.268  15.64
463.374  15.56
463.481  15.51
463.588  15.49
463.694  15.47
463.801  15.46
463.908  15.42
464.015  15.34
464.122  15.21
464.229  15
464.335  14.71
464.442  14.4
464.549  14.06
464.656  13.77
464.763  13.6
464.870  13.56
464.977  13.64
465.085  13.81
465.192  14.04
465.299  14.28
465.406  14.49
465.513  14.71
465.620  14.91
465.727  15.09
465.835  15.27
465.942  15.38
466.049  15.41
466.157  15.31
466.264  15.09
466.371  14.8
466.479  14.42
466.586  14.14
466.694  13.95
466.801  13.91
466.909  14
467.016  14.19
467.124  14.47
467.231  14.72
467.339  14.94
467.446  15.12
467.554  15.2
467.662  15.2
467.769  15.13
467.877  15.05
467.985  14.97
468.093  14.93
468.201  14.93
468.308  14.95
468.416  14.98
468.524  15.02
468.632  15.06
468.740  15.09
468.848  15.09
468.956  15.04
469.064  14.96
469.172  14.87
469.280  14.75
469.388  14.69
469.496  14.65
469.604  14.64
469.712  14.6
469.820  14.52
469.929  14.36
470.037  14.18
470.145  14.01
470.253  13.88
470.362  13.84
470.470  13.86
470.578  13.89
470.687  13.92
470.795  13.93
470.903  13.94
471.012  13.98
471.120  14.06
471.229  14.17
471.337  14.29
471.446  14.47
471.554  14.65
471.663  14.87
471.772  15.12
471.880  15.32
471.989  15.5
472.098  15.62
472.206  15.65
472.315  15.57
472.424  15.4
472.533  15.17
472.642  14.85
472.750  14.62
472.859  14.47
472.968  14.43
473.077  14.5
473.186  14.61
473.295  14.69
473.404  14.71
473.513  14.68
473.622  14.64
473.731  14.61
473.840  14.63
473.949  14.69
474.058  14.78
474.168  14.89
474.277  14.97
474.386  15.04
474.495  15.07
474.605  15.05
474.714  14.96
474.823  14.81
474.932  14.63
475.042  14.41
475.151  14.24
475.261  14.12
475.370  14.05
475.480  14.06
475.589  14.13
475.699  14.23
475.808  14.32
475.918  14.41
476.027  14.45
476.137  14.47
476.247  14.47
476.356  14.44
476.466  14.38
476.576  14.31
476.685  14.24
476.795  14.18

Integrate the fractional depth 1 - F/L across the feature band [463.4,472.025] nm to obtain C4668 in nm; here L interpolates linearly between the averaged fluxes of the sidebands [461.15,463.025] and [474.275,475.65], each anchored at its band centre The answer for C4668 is 0.26 nm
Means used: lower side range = 15.5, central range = 14.6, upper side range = 14.6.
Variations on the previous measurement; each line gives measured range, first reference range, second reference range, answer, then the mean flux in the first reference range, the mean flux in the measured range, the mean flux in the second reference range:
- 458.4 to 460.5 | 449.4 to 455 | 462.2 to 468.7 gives 0.02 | 13.6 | 14.2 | 14.9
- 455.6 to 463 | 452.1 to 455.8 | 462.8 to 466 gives -0.26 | 13.3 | 14.6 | 14.9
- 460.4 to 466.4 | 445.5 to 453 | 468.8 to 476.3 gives -0.44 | 13.2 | 15.1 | 14.6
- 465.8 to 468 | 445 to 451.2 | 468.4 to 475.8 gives -0.08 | 12.9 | 14.8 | 14.6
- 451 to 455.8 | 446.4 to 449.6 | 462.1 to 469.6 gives 0.11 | 13.3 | 13.4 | 14.9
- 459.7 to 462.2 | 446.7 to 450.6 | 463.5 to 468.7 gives -0.08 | 13.5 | 14.8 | 14.7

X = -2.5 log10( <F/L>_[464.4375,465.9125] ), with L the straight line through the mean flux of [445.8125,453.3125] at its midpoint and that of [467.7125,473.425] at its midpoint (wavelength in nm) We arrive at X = 0.004 mag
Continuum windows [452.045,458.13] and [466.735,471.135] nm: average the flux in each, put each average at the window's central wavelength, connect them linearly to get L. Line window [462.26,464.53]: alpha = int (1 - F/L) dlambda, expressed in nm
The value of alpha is -0.20 nm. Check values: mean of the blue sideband 13.7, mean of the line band 15.5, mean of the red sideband 14.6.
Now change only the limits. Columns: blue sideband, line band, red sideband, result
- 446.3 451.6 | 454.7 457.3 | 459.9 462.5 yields 0.05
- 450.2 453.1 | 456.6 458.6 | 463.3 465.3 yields 0.00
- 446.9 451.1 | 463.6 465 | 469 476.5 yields -0.04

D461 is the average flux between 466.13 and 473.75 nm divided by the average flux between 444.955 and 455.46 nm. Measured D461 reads 1.1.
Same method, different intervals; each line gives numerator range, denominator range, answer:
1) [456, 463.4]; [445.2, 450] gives 1.17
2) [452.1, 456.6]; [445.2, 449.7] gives 1.07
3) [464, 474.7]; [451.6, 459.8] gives 1.06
